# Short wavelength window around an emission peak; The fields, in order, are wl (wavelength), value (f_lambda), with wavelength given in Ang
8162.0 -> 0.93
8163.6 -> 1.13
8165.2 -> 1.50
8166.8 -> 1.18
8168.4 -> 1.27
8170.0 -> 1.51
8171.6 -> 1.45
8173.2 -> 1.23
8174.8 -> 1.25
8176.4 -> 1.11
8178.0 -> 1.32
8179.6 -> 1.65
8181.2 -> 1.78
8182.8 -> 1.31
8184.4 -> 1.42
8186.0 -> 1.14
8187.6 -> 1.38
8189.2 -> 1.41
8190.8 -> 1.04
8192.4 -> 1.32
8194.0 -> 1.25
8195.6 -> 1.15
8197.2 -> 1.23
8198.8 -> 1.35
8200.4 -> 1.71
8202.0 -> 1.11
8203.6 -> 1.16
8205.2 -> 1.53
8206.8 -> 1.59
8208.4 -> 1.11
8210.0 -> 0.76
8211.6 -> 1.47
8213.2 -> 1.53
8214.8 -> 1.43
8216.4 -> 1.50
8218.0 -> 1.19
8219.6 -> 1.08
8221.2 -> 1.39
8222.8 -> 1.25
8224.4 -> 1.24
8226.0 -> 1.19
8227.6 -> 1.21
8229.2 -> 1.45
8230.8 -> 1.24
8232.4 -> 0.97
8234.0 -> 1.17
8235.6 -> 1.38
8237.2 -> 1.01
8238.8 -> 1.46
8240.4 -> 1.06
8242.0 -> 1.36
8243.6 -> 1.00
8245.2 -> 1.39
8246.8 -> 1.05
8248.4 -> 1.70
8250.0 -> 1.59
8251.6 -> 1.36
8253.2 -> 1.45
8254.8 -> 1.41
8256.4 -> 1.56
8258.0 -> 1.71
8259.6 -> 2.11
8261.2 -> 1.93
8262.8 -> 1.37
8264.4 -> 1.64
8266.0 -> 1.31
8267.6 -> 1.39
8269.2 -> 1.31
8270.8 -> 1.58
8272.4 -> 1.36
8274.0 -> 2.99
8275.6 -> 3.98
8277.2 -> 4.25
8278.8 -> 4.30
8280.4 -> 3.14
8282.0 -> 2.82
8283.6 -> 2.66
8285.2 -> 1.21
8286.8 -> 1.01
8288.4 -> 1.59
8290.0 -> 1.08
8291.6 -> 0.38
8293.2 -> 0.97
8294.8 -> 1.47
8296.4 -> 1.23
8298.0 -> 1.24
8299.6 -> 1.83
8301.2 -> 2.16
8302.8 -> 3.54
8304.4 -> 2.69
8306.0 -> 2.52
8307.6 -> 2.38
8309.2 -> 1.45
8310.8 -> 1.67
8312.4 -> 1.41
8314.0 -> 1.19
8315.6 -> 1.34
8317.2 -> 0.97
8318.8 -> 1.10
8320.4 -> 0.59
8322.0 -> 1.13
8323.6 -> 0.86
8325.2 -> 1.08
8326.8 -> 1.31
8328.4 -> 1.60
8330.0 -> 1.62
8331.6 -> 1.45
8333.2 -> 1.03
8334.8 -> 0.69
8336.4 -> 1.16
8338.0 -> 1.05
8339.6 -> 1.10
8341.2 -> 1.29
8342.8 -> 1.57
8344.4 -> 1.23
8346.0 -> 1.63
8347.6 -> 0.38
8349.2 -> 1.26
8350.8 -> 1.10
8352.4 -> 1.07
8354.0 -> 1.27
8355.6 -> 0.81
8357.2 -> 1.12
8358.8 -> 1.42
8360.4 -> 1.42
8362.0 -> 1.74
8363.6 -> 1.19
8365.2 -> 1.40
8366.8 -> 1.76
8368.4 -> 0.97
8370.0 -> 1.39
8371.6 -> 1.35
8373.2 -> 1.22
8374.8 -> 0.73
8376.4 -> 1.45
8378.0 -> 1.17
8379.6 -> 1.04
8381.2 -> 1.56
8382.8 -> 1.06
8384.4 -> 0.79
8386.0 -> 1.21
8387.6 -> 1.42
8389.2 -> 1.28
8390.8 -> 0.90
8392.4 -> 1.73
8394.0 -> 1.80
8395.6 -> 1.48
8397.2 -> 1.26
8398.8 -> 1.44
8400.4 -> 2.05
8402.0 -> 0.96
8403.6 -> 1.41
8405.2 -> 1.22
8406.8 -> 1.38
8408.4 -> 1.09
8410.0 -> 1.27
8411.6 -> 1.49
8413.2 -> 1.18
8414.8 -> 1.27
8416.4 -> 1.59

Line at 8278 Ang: H-alpha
